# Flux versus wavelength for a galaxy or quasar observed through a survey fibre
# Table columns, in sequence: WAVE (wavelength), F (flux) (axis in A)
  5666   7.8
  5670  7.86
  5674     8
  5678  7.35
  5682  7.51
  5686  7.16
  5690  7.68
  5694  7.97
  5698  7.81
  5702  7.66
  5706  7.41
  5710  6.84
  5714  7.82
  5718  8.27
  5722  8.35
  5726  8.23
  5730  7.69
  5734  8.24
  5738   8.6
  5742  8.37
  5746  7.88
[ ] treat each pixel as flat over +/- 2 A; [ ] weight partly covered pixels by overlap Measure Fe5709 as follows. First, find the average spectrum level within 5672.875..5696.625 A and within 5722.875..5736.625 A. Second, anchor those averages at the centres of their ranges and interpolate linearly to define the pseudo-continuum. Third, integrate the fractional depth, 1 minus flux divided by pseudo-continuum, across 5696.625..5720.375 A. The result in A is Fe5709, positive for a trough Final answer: 0.7 A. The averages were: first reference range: 7.6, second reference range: 8.1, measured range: 7.64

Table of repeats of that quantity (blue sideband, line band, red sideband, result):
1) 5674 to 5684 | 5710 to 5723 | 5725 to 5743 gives 0.1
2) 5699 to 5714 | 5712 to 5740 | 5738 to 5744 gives -0.6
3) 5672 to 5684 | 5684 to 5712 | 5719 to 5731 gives 1.2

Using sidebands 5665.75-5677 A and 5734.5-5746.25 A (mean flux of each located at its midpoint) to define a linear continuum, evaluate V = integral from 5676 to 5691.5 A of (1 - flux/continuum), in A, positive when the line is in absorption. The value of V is 1.0 A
